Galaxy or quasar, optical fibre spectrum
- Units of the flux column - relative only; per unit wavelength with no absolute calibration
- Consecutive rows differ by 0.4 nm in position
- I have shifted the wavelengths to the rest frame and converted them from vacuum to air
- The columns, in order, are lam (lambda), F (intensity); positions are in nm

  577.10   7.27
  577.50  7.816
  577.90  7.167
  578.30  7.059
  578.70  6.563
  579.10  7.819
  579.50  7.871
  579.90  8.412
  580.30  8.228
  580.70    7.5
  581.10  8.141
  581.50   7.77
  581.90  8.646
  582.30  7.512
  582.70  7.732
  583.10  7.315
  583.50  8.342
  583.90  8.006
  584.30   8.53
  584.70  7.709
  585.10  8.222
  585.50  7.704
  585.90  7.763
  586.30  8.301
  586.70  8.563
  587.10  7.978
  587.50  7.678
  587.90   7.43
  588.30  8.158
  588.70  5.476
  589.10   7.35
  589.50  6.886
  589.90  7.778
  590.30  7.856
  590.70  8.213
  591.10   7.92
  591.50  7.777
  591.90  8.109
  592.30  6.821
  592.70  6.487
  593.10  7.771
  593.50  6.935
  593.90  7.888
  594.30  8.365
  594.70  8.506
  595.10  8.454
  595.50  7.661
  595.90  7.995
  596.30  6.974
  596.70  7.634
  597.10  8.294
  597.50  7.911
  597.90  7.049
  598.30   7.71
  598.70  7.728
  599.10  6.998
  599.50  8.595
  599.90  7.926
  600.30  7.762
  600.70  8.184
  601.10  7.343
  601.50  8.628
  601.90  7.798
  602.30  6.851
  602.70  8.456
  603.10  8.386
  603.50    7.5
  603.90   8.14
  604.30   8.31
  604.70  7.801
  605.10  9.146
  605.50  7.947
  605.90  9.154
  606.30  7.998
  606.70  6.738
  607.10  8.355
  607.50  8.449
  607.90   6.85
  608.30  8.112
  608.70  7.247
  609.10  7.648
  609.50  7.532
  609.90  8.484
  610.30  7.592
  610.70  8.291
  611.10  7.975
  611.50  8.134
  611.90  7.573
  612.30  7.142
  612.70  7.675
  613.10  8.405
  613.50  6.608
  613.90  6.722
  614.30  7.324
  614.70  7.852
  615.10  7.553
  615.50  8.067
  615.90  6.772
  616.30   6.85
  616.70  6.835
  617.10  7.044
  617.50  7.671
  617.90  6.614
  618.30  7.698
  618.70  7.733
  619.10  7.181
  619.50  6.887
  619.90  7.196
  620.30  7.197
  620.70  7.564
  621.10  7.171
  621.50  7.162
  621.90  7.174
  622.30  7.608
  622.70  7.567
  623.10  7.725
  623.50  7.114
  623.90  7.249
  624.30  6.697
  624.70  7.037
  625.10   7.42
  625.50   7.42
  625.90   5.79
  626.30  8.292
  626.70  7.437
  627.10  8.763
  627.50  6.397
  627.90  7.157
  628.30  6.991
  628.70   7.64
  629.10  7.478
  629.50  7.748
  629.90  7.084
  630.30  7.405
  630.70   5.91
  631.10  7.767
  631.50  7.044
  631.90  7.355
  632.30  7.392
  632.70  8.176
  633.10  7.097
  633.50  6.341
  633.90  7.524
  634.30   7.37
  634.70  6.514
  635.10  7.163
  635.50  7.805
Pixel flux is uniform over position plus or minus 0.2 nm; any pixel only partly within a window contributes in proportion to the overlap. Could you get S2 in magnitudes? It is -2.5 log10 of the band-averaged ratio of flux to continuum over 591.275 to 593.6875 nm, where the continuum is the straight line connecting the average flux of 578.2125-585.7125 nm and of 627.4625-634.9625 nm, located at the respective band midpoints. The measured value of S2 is 0.06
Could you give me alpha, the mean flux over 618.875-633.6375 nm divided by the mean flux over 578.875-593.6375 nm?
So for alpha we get 0.94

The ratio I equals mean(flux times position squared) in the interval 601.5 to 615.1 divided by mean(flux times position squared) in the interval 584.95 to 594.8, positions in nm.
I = 1.09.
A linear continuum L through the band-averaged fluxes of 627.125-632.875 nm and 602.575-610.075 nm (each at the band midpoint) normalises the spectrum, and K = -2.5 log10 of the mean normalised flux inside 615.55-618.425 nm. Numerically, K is 0.09 mag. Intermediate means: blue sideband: 8.01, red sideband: 7.3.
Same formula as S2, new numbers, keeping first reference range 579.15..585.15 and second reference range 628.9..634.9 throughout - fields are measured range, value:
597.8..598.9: 0.03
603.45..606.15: -0.09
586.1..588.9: 0.03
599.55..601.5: -0.03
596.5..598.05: 0.00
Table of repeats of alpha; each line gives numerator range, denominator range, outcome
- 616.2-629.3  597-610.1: 0.92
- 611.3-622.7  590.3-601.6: 0.95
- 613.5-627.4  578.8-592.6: 0.94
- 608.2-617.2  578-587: 0.96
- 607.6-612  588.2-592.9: 1.05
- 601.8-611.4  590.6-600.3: 1.03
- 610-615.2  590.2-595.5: 0.98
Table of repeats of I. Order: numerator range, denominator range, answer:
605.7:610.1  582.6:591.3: 1.09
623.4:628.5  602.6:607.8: 0.95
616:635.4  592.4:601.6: 1.03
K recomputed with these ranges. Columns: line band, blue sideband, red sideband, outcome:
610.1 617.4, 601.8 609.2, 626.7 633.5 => 0.04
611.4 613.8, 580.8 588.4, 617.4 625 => -0.01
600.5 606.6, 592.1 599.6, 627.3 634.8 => -0.07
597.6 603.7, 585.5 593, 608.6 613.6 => -0.02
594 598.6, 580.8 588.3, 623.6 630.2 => -0.01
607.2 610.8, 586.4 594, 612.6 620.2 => -0.06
